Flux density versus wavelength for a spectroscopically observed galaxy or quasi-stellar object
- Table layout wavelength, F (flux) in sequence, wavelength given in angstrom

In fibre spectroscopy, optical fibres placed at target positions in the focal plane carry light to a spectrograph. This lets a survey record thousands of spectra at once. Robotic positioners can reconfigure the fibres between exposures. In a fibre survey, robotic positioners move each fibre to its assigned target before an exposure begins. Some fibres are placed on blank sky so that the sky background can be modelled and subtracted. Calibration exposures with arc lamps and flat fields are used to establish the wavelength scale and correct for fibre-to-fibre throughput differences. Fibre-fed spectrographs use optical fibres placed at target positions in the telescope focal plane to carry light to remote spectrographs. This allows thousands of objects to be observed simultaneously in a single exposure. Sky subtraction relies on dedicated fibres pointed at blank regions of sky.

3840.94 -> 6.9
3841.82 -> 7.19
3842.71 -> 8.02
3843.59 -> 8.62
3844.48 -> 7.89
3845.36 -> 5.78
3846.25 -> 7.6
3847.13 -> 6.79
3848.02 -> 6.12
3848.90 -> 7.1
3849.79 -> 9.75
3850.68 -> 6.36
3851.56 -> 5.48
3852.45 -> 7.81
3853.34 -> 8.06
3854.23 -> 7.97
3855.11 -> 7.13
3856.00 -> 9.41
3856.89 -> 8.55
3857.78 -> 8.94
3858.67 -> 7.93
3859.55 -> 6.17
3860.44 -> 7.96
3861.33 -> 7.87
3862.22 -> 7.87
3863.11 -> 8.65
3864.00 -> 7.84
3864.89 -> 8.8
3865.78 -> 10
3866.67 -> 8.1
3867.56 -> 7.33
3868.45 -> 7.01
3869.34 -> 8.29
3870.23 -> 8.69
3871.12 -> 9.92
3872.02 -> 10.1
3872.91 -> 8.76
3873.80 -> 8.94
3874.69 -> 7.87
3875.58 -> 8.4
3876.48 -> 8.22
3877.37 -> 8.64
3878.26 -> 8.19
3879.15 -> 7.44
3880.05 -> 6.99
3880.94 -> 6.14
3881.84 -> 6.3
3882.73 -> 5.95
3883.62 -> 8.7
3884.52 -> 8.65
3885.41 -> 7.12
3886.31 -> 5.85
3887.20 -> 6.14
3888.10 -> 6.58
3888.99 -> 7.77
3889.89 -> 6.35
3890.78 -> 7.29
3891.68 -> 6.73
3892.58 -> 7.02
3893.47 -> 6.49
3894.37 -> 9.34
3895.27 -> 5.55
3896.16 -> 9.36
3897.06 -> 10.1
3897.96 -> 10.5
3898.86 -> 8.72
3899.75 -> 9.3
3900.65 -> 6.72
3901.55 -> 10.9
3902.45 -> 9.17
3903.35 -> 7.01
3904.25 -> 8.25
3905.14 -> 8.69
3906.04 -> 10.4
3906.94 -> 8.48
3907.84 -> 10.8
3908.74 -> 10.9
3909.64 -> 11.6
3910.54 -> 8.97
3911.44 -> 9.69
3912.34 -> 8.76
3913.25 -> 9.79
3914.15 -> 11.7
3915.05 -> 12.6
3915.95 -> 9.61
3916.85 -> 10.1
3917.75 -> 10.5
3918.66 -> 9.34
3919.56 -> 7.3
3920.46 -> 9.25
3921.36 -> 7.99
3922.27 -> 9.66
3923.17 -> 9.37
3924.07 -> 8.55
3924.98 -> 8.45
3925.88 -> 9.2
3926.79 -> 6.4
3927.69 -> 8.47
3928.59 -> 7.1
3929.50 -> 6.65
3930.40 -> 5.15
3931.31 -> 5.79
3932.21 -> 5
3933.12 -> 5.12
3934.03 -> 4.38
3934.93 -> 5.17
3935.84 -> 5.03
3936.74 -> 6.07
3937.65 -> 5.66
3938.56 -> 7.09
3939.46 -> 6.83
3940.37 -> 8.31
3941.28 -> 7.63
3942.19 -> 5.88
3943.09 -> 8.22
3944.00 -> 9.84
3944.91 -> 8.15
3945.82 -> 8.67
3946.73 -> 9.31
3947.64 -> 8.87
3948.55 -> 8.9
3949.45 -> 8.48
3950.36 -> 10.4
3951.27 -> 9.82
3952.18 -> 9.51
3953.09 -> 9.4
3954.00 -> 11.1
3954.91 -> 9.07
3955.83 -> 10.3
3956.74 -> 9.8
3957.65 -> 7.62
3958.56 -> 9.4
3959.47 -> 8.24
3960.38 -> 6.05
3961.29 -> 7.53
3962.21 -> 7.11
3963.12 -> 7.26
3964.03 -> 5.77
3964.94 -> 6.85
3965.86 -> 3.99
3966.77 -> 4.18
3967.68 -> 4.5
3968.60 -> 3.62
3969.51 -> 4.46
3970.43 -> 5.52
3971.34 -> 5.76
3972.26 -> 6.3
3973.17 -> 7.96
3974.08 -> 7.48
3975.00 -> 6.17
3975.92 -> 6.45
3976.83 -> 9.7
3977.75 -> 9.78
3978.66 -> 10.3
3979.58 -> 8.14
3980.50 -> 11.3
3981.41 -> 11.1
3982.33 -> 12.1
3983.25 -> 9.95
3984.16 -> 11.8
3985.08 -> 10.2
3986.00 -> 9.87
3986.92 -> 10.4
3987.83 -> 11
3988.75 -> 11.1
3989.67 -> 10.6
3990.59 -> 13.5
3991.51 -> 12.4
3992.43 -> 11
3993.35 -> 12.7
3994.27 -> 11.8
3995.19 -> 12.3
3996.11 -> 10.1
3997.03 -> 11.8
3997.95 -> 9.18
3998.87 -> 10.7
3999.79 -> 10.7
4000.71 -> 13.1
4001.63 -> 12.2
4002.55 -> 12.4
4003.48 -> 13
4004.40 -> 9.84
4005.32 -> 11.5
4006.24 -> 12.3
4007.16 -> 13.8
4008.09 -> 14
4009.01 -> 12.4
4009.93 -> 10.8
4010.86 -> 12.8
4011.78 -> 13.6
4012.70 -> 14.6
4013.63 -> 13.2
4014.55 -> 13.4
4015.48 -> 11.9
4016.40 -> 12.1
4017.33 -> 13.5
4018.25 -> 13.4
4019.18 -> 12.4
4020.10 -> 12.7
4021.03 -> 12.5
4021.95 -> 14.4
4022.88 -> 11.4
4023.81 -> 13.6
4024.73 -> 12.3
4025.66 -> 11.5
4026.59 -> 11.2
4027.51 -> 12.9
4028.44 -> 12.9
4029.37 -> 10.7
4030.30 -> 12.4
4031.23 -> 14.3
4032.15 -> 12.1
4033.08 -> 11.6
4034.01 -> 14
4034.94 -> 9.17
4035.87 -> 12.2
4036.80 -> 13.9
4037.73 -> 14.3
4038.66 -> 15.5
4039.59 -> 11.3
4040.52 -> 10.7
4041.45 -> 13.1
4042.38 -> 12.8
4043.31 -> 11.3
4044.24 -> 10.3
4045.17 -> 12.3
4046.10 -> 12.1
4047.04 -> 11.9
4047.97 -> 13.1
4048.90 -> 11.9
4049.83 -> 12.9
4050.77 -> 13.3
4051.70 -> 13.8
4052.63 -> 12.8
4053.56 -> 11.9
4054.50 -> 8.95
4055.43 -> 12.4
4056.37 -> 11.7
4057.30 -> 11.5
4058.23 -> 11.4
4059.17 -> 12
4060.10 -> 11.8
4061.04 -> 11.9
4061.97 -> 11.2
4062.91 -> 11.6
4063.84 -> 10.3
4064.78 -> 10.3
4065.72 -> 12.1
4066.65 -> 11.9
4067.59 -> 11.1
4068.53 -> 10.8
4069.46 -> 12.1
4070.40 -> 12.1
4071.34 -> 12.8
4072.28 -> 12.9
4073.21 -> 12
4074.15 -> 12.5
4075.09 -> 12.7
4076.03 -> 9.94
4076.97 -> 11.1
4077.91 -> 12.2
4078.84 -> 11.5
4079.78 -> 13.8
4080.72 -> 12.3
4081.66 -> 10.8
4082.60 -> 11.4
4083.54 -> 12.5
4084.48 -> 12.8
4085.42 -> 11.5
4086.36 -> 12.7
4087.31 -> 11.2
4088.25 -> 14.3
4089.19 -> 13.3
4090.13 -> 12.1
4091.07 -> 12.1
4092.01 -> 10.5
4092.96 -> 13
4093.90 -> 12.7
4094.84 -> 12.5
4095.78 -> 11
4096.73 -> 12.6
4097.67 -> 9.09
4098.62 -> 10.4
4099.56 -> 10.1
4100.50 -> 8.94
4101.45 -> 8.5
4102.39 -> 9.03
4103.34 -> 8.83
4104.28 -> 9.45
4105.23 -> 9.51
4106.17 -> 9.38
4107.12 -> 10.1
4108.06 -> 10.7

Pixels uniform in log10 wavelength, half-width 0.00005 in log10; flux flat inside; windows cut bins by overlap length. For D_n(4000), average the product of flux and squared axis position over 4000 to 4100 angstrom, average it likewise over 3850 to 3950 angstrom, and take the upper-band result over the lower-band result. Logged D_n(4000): 1.62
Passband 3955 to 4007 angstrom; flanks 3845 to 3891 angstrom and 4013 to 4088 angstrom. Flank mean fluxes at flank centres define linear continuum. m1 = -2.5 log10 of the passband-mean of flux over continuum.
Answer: 0.13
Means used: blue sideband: 7.73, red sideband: 12.2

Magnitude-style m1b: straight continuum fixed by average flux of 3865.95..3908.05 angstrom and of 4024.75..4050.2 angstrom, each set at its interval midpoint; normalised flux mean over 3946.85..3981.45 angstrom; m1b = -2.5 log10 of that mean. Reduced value 0.29 mag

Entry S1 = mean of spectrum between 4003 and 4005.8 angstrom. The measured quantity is 11.4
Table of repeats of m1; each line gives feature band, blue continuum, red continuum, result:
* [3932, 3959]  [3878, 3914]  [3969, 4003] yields 0.16 mag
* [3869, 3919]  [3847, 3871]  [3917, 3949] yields -0.11 mag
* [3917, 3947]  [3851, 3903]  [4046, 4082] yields 0.22 mag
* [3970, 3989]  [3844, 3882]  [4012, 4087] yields 0.16 mag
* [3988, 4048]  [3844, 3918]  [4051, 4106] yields -0.17 mag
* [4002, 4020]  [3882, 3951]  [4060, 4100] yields -0.23 mag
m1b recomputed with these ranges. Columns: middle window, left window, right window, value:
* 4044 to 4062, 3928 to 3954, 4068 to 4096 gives -0.080 mag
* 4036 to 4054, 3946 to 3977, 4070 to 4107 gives -0.240 mag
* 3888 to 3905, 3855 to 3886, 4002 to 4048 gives 0.093 mag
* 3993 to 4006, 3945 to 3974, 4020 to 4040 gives -0.109 mag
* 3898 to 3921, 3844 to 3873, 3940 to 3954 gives -0.133 mag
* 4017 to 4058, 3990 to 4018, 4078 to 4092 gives -0.012 mag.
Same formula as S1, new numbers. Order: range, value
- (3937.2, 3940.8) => 6.97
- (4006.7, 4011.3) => 12.7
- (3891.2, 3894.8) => 7.37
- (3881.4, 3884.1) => 7.01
